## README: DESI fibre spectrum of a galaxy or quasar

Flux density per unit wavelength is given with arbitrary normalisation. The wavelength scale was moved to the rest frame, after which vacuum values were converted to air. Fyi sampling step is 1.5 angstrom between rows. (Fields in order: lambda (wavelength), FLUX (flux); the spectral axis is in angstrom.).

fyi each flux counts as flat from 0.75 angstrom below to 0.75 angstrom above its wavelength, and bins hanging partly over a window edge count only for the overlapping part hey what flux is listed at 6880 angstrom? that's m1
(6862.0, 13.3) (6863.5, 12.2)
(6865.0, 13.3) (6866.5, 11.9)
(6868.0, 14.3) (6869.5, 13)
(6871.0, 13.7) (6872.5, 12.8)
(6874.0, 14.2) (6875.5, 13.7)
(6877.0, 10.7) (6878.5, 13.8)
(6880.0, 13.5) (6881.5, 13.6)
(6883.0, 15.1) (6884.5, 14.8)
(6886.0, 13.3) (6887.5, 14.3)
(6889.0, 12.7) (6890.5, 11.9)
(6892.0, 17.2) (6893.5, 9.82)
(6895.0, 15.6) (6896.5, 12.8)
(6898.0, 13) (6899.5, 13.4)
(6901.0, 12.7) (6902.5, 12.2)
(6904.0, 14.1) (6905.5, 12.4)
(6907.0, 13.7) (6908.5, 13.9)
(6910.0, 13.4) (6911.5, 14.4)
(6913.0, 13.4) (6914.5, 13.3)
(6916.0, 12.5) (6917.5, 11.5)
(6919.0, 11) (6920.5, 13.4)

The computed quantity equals 13.5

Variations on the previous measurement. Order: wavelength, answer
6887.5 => 14.3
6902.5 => 12.2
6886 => 13.3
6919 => 11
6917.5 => 11.5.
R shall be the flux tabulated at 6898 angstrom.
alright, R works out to 13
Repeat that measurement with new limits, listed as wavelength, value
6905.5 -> 12.4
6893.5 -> 9.82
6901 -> 12.7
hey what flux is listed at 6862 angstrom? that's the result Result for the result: 13.3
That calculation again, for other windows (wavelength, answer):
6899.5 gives 13.4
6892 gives 17.2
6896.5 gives 12.8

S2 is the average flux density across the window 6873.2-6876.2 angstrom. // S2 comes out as 13.9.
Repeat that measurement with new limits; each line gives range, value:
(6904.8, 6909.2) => 13.3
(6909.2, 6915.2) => 13.6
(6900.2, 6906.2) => 12.9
